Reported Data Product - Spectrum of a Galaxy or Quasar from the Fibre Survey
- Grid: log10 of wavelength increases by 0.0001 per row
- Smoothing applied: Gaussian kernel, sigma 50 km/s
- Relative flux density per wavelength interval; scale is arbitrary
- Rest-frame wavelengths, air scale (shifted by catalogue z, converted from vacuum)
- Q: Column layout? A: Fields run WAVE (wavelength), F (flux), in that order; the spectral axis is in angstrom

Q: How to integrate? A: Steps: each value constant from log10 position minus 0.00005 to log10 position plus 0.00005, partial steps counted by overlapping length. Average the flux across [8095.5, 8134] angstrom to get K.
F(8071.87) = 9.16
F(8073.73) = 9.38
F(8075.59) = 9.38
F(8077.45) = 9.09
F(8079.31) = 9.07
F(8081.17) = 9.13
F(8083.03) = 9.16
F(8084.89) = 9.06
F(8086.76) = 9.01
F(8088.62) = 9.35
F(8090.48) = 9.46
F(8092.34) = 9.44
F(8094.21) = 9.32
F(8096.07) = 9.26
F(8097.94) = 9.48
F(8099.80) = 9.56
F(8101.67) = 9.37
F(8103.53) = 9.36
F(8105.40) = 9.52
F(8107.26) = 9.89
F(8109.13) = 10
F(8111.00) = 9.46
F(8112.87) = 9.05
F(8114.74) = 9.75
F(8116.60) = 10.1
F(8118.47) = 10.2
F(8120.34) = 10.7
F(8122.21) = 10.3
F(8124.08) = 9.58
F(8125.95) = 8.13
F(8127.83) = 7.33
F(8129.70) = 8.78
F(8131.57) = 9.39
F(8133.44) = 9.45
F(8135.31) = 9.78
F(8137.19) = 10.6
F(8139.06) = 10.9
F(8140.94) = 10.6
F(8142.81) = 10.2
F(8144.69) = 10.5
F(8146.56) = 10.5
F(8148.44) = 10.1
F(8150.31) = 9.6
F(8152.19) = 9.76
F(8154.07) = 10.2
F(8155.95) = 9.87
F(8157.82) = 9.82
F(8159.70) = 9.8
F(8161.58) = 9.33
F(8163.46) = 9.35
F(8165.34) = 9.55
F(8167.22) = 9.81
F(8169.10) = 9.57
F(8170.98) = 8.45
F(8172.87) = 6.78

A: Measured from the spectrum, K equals 9.46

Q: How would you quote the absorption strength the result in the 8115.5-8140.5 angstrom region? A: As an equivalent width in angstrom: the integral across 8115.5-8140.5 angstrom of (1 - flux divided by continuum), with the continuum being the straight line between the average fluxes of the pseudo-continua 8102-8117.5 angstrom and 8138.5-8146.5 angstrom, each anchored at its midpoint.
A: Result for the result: 1.2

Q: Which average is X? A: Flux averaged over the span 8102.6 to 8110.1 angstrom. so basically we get 9.69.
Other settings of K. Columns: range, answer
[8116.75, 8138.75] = 9.54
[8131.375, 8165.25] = 9.99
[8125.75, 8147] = 9.71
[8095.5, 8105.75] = 9.42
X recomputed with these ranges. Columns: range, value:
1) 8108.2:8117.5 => 9.67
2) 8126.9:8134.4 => 8.75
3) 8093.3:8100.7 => 9.41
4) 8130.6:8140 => 10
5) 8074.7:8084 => 9.17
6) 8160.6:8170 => 9.52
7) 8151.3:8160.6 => 9.89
